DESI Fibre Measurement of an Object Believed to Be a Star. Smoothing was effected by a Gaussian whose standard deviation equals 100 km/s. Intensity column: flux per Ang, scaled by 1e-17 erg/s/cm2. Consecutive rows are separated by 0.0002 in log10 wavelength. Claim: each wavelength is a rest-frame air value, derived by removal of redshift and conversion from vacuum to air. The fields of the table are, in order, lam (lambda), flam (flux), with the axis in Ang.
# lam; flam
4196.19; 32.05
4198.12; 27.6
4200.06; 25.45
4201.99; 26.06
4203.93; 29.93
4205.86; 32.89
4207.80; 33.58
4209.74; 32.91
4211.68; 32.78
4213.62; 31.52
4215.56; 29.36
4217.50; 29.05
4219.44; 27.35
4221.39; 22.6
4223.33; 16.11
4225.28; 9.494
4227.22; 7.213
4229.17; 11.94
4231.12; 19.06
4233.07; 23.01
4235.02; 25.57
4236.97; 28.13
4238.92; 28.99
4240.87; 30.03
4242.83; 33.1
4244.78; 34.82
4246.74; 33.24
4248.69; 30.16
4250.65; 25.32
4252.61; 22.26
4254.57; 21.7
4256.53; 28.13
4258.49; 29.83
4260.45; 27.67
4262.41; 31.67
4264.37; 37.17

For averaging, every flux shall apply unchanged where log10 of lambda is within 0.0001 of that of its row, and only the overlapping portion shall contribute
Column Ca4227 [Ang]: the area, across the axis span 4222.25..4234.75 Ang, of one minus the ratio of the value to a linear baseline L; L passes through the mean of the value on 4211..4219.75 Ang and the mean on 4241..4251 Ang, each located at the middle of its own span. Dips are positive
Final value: 6.3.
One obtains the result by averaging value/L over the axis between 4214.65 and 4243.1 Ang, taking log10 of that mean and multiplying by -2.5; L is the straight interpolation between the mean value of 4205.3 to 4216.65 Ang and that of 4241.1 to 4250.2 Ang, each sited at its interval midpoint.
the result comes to 0.39 mag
